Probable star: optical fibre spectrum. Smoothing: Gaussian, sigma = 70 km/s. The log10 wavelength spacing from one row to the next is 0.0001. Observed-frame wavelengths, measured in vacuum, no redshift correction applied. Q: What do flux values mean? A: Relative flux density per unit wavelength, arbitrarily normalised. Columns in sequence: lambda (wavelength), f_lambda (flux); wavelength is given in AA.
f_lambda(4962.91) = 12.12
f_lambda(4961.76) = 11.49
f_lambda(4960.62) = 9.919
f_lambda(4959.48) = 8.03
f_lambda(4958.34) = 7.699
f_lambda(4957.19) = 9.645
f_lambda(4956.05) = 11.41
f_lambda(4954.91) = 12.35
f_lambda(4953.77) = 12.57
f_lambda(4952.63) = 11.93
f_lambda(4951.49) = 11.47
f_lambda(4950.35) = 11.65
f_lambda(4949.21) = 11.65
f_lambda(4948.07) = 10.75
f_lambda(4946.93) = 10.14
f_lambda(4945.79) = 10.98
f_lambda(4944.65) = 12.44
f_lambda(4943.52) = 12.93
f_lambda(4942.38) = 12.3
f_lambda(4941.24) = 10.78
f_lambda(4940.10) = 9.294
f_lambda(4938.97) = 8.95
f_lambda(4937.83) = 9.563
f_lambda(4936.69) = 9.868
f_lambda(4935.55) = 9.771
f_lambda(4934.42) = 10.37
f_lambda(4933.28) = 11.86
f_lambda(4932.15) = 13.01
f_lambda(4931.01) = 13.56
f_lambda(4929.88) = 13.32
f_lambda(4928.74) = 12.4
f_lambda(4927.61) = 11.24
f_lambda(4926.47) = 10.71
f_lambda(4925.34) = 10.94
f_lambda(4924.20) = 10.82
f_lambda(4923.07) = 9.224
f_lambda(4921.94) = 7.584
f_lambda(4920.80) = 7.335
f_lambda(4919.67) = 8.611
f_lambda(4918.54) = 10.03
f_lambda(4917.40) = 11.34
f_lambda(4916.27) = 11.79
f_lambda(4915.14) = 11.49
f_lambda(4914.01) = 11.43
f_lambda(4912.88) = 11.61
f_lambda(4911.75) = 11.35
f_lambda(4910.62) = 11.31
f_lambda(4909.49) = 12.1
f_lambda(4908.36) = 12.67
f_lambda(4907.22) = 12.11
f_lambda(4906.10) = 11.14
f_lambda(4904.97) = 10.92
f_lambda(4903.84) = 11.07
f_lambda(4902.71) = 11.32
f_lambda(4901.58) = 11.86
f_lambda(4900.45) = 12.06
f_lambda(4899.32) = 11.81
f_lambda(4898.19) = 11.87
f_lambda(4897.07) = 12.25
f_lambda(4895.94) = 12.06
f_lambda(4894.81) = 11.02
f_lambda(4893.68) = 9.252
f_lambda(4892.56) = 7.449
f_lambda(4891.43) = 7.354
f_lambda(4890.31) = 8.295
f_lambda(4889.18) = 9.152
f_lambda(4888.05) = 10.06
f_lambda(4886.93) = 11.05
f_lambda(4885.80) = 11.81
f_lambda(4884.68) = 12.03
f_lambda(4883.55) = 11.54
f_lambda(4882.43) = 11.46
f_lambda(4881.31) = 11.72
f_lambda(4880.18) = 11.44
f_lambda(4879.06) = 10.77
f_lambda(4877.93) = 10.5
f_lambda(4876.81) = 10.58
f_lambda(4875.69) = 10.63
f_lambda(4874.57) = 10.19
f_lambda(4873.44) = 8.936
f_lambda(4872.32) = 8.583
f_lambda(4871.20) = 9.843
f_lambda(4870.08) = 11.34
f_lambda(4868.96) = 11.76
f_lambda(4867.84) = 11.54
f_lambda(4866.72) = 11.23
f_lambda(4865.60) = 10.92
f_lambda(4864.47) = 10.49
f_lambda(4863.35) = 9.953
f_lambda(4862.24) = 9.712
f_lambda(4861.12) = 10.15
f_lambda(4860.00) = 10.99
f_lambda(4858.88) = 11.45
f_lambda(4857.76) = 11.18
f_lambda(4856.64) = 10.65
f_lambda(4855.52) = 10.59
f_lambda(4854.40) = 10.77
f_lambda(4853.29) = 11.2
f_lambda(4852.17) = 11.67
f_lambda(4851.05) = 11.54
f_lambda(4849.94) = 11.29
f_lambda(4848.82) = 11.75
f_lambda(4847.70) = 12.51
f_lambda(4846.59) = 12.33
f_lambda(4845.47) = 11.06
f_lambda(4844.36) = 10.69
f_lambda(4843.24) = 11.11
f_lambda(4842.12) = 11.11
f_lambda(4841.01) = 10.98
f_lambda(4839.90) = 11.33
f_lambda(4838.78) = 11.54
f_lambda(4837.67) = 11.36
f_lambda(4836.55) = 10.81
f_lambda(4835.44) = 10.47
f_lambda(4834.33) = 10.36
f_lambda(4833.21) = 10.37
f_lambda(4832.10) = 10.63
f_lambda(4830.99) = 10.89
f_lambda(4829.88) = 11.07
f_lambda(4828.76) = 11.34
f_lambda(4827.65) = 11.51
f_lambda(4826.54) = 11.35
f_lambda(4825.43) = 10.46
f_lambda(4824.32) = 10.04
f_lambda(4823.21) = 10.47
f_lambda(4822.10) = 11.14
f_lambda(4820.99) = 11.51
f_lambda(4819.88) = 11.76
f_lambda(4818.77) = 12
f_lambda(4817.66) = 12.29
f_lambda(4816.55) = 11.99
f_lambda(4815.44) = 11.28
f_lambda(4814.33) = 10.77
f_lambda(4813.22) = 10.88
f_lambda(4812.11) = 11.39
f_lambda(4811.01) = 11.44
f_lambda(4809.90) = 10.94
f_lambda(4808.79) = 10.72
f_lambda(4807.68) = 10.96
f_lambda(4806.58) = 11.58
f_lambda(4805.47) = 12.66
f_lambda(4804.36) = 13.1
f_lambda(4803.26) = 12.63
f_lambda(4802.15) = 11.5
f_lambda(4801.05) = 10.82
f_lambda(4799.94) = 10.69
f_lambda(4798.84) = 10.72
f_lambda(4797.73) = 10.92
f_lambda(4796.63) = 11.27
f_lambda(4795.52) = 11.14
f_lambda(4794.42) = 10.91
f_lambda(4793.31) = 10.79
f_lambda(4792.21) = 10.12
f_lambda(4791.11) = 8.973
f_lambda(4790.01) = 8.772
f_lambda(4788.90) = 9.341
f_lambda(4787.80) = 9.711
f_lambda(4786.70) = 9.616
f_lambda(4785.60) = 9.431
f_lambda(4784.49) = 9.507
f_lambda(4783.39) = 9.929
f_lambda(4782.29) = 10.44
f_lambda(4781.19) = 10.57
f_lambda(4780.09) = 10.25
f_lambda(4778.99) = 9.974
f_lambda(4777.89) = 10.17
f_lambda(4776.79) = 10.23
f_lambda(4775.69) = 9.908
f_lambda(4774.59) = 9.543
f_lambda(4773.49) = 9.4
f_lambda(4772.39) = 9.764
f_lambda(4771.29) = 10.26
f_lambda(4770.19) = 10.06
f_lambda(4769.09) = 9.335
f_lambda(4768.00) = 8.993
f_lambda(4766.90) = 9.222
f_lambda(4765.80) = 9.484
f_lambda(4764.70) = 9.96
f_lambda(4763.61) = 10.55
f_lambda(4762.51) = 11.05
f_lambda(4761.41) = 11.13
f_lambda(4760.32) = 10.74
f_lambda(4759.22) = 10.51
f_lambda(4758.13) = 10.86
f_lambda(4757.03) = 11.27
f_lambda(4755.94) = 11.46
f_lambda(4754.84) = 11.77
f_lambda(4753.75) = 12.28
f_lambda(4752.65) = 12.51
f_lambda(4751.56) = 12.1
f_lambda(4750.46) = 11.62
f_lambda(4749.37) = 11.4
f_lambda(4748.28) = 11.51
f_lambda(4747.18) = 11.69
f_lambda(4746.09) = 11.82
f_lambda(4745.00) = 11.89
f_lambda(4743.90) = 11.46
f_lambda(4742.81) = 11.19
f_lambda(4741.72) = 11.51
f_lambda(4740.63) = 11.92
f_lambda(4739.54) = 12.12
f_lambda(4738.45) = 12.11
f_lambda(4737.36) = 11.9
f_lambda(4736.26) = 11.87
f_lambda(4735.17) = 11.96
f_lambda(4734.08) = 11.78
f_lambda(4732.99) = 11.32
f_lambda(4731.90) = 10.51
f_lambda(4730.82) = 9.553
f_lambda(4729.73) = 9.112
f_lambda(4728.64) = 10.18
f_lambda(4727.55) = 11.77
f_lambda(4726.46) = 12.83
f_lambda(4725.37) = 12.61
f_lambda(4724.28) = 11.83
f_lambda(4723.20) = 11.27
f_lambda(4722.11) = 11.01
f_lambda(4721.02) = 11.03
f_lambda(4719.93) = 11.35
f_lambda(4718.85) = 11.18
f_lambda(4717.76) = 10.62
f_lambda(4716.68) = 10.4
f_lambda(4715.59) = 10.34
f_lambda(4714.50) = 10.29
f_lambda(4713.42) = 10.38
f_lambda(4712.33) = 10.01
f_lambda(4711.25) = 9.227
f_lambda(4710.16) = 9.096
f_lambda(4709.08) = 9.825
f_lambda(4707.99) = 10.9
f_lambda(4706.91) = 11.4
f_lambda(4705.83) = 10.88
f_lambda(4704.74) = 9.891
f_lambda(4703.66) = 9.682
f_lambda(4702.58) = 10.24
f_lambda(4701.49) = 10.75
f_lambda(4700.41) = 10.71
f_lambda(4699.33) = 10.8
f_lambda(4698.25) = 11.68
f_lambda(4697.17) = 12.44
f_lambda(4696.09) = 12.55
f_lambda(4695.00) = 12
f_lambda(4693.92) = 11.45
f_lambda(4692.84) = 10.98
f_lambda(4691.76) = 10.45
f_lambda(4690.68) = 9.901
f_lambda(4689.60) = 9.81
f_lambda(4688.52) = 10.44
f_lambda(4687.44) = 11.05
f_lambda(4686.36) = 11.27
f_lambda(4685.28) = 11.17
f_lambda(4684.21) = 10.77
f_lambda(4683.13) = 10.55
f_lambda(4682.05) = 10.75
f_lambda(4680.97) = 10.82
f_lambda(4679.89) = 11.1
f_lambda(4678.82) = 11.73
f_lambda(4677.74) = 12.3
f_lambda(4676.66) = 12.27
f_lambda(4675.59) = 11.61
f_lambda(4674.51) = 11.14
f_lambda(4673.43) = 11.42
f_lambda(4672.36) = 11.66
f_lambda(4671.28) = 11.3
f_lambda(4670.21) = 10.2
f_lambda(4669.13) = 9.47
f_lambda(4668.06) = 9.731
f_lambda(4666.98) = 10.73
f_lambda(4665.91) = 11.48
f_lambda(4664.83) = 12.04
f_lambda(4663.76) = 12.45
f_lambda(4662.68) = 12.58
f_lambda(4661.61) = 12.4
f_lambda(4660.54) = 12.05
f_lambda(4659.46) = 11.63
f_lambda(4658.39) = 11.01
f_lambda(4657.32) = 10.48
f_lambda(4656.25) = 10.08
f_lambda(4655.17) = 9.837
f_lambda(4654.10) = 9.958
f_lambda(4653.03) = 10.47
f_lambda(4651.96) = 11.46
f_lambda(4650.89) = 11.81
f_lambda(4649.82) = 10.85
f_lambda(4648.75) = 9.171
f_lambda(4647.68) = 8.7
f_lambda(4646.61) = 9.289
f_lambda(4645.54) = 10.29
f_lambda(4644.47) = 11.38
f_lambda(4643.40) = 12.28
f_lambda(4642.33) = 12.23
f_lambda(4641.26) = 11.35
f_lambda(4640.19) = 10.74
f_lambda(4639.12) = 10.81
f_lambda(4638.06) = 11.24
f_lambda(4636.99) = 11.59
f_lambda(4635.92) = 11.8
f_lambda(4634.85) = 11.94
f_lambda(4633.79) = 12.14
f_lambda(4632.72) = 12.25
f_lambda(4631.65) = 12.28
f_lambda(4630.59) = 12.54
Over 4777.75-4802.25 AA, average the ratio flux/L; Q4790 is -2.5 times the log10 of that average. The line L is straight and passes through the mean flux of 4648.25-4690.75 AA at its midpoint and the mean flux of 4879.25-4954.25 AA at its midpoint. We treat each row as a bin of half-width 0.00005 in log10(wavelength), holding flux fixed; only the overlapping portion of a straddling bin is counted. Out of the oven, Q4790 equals 0.08 mag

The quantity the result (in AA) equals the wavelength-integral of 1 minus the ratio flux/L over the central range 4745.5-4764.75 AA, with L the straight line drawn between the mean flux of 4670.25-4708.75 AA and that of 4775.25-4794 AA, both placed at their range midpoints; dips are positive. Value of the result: -2.14 AA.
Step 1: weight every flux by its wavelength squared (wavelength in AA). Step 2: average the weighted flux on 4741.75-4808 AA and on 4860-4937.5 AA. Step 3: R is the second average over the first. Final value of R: 1.1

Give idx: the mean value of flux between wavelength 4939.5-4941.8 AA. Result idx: 10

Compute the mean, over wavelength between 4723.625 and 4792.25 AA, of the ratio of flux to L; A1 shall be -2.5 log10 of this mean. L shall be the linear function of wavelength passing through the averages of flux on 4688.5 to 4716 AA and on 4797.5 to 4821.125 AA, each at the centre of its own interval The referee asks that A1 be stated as 0.03 mag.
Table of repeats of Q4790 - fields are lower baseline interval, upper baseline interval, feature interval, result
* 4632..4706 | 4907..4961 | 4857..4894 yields 0.05 mag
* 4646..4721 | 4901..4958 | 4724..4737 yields -0.04 mag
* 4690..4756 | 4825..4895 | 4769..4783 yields 0.10 mag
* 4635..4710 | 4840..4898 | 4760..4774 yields 0.09 mag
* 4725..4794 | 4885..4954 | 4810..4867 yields -0.03 mag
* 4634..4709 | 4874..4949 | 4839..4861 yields -0.03 mag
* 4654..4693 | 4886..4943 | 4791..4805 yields -0.02 mag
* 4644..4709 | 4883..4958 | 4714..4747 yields -0.03 mag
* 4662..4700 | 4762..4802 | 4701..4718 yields 0.07 mag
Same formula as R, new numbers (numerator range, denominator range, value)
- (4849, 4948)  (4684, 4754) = 1.05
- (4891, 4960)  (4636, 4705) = 1.10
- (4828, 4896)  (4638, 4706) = 1.06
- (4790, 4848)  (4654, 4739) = 1.07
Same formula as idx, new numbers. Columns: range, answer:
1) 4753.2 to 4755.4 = 12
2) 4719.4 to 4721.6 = 11.2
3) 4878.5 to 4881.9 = 11.3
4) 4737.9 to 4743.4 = 11.8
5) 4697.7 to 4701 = 11.1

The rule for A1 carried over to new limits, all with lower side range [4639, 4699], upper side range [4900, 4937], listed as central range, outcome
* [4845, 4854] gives -0.05 mag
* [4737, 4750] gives -0.06 mag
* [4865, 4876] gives 0.06 mag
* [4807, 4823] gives -0.02 mag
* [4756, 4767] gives 0.05 mag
